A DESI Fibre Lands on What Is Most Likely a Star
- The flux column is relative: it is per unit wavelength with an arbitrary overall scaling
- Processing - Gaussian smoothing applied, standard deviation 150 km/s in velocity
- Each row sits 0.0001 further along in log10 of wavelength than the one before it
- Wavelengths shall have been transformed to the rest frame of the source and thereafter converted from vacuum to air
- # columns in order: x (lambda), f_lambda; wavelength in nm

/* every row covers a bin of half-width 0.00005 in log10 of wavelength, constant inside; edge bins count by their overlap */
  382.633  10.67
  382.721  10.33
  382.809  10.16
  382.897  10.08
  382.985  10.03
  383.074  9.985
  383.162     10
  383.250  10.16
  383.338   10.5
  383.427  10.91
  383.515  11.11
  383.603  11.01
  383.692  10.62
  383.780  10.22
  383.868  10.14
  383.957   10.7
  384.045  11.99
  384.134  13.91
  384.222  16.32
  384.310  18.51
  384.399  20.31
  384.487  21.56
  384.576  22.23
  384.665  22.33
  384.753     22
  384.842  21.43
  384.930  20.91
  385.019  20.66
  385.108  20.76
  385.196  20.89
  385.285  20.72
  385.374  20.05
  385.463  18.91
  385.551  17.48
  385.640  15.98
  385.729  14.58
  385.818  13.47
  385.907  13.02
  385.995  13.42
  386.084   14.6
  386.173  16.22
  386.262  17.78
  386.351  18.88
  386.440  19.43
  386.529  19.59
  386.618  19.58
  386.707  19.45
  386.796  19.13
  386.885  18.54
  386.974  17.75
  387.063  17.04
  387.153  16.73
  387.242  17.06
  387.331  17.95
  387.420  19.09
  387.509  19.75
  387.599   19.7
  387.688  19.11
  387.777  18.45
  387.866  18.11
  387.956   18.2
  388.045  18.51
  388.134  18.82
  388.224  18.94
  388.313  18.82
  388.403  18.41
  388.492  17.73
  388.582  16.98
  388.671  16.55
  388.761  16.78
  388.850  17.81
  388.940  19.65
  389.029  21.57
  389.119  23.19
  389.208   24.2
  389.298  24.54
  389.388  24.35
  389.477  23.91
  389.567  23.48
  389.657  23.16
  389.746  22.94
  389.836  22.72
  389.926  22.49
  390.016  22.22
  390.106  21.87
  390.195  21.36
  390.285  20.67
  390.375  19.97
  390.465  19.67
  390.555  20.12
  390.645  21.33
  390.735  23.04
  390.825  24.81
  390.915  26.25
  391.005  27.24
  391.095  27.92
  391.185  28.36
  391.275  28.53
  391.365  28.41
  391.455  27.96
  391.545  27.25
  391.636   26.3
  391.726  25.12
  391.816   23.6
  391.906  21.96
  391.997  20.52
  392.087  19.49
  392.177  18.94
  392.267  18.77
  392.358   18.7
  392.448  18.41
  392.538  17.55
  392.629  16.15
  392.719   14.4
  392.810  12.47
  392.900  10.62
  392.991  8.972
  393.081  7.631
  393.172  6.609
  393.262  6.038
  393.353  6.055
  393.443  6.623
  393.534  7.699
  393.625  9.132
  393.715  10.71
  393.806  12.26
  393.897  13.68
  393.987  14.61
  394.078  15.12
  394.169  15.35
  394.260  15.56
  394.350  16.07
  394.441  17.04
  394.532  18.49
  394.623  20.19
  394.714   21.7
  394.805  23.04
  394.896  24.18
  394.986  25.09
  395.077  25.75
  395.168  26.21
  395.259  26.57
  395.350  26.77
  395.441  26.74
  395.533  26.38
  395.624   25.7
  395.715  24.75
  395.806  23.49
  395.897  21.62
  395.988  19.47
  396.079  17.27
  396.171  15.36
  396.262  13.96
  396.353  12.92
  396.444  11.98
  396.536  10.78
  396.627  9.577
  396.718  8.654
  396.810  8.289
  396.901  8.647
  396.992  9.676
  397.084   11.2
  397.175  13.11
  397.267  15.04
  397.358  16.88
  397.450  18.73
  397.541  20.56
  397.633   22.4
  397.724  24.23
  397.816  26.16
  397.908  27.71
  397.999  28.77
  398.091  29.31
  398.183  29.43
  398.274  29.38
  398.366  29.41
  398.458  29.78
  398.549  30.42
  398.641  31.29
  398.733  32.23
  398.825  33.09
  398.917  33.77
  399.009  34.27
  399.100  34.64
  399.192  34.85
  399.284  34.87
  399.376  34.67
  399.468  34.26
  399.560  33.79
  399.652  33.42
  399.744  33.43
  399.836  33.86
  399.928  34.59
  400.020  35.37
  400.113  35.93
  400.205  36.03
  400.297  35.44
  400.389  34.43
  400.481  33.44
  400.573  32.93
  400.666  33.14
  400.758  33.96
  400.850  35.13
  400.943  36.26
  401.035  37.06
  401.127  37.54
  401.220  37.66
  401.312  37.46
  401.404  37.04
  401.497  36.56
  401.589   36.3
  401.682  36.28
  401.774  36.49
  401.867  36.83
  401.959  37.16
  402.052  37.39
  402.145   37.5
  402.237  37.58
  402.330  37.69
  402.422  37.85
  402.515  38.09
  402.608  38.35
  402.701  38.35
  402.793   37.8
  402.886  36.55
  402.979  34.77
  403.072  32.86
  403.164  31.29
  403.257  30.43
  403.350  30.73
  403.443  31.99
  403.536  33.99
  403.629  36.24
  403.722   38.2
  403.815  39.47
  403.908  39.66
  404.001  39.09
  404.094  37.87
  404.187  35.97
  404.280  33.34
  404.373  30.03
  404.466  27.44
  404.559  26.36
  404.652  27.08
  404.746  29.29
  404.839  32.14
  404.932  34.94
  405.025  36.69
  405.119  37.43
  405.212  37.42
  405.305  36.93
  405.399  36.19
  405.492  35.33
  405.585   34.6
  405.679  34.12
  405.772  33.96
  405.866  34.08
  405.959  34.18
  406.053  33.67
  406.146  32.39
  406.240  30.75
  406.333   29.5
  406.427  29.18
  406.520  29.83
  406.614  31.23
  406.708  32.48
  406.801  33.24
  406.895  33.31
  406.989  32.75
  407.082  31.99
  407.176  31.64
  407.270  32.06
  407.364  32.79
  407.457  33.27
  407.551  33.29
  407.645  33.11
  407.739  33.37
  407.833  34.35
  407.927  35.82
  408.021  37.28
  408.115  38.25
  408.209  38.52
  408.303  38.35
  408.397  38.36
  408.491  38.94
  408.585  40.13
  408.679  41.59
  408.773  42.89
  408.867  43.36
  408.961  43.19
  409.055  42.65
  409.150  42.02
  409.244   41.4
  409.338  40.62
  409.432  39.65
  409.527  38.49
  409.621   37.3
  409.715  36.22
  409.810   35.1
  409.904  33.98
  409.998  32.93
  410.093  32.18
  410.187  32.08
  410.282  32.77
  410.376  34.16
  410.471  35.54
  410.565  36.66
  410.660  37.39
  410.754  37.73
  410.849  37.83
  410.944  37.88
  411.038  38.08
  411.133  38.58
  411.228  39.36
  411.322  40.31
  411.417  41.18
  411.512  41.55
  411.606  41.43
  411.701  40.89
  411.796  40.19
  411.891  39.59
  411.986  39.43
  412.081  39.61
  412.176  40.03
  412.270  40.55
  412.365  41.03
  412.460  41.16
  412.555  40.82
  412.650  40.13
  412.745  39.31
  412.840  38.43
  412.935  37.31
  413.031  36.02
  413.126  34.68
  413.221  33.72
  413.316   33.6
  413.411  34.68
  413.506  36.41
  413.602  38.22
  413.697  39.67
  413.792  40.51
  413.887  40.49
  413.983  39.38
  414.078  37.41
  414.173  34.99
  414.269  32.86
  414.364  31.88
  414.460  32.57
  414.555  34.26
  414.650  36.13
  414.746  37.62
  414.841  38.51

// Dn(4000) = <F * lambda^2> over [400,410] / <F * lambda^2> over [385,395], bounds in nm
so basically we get 2.04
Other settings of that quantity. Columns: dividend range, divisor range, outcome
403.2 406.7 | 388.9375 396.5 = 1.80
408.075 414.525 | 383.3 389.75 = 2.39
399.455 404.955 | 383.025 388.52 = 2.25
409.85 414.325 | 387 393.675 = 2.17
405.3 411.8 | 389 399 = 1.91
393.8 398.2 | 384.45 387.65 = 1.08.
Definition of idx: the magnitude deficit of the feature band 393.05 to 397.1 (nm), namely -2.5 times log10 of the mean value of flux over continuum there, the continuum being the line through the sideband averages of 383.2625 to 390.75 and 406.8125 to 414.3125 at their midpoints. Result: 0.47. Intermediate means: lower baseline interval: 18.5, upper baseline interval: 37.5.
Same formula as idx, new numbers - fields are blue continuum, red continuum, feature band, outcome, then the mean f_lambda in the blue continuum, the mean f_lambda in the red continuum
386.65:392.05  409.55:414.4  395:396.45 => 0.18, 21.4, 37.5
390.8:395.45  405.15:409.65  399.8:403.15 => -0.25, 18.8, 35.8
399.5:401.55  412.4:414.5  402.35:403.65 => 0.02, 35.2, 37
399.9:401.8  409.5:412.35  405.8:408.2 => 0.12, 35.7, 37.7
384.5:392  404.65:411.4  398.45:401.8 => -0.17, 20.6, 35.7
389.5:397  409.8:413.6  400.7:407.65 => -0.16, 18.8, 37.6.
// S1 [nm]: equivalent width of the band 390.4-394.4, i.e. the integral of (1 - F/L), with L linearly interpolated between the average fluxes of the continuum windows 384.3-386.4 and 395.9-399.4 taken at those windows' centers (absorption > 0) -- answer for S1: 0.542 nm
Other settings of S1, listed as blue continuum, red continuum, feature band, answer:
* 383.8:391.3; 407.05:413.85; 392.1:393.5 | 0.652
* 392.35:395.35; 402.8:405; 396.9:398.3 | 0.095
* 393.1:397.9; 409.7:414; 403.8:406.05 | -0.415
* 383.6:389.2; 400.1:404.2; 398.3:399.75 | -0.021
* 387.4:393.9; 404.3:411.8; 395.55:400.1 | 0.342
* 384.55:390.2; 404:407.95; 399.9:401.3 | -0.299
